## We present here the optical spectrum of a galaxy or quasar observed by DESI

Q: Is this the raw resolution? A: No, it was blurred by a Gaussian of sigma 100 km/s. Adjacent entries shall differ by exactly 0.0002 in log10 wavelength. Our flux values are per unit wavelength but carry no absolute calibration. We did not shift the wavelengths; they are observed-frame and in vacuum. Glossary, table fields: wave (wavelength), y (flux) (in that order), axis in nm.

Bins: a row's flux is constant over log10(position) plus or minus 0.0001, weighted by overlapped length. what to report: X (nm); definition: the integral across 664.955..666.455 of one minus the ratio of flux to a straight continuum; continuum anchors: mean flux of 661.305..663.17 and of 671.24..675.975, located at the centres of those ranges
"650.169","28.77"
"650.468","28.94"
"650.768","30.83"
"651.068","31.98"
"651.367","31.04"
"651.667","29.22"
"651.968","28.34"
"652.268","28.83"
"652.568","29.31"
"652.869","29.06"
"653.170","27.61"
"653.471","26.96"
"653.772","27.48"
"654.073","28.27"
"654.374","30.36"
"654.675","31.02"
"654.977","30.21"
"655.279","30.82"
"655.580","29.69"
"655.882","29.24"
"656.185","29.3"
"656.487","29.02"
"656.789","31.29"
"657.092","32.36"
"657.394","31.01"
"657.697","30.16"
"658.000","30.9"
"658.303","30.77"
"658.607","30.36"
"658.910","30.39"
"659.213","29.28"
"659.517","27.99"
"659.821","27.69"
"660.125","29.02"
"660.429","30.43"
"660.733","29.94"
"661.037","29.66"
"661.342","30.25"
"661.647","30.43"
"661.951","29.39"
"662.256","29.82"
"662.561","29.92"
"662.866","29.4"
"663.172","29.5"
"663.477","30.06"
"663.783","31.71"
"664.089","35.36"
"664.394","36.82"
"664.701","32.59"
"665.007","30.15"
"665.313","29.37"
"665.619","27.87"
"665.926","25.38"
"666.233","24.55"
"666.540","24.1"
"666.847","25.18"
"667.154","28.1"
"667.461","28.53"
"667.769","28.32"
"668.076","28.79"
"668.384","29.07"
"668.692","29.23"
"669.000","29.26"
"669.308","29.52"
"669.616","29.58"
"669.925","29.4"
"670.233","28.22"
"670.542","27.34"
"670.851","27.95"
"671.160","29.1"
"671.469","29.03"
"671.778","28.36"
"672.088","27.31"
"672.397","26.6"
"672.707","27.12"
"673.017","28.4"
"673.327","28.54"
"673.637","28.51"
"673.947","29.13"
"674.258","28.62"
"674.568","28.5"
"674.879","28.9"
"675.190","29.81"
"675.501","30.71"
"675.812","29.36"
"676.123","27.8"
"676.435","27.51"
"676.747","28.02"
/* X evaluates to 0.12 nm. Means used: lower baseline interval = 29.8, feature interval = 27.1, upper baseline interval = 28.6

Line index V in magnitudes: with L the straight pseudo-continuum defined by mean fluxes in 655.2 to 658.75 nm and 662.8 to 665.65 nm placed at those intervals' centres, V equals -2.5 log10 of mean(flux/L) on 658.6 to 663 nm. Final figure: 0.050 mag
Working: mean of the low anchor 30.4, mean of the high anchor 31.5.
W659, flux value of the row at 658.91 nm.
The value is 30.39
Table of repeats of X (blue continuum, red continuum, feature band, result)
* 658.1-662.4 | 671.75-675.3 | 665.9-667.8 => 0.18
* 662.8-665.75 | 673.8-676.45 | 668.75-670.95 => 0.10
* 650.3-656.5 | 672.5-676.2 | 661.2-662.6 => -0.04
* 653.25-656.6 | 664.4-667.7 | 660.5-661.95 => -0.07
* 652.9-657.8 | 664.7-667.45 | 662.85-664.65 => -0.30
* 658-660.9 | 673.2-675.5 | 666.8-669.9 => 0.06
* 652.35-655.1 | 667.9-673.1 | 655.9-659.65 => -0.18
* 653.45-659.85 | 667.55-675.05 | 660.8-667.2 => -0.07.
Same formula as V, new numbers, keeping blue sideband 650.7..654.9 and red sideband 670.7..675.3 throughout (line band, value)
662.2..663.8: -0.04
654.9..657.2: -0.04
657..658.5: -0.07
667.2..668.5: 0.00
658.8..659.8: 0.00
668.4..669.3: -0.03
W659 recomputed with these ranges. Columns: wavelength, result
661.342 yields 30.25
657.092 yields 32.36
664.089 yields 35.36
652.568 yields 29.31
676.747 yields 28.02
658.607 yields 30.36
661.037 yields 29.66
